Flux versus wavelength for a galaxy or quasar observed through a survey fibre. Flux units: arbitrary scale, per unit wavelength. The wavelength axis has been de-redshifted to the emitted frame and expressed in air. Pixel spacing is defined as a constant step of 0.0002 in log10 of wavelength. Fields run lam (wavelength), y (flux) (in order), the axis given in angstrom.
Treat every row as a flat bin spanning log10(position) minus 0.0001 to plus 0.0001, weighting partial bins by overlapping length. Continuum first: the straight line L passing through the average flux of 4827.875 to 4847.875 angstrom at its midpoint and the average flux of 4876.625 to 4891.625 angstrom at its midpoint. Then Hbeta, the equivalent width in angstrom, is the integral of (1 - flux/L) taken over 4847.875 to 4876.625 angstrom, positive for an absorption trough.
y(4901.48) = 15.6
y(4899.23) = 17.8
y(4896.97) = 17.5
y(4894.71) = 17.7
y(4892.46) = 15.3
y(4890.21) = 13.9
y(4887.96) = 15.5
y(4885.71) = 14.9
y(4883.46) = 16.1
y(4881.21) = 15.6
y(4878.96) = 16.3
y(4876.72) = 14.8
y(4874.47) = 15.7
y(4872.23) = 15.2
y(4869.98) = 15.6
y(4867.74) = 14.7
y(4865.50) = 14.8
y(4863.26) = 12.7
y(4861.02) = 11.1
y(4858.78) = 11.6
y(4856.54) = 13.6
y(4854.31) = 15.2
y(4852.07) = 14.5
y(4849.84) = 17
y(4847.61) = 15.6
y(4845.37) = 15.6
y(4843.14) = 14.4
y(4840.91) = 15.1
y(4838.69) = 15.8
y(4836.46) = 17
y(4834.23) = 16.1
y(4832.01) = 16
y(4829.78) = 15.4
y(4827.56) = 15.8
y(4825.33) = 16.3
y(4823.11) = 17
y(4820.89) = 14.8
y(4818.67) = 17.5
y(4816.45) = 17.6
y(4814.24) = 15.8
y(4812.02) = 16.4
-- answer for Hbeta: 2.1 angstrom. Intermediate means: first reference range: 15.7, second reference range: 15.3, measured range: 14.4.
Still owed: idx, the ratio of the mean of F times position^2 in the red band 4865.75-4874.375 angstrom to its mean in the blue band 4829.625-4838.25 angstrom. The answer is 0.95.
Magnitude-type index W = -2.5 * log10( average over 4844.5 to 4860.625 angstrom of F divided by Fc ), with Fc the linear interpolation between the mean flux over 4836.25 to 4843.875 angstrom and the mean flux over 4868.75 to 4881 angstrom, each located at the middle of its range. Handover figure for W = 0.07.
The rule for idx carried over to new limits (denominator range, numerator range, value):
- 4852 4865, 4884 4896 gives 1.20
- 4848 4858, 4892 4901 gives 1.16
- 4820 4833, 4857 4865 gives 0.78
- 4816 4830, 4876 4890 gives 0.97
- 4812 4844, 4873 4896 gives 0.99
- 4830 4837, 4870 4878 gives 0.96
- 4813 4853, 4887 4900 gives 1.04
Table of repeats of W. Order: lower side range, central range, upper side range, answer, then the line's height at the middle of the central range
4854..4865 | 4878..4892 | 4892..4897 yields 0.03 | 15.8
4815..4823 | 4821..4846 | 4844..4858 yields 0.01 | 16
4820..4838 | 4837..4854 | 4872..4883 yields 0.03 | 15.9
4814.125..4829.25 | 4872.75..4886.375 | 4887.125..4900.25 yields 0.05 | 16.3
